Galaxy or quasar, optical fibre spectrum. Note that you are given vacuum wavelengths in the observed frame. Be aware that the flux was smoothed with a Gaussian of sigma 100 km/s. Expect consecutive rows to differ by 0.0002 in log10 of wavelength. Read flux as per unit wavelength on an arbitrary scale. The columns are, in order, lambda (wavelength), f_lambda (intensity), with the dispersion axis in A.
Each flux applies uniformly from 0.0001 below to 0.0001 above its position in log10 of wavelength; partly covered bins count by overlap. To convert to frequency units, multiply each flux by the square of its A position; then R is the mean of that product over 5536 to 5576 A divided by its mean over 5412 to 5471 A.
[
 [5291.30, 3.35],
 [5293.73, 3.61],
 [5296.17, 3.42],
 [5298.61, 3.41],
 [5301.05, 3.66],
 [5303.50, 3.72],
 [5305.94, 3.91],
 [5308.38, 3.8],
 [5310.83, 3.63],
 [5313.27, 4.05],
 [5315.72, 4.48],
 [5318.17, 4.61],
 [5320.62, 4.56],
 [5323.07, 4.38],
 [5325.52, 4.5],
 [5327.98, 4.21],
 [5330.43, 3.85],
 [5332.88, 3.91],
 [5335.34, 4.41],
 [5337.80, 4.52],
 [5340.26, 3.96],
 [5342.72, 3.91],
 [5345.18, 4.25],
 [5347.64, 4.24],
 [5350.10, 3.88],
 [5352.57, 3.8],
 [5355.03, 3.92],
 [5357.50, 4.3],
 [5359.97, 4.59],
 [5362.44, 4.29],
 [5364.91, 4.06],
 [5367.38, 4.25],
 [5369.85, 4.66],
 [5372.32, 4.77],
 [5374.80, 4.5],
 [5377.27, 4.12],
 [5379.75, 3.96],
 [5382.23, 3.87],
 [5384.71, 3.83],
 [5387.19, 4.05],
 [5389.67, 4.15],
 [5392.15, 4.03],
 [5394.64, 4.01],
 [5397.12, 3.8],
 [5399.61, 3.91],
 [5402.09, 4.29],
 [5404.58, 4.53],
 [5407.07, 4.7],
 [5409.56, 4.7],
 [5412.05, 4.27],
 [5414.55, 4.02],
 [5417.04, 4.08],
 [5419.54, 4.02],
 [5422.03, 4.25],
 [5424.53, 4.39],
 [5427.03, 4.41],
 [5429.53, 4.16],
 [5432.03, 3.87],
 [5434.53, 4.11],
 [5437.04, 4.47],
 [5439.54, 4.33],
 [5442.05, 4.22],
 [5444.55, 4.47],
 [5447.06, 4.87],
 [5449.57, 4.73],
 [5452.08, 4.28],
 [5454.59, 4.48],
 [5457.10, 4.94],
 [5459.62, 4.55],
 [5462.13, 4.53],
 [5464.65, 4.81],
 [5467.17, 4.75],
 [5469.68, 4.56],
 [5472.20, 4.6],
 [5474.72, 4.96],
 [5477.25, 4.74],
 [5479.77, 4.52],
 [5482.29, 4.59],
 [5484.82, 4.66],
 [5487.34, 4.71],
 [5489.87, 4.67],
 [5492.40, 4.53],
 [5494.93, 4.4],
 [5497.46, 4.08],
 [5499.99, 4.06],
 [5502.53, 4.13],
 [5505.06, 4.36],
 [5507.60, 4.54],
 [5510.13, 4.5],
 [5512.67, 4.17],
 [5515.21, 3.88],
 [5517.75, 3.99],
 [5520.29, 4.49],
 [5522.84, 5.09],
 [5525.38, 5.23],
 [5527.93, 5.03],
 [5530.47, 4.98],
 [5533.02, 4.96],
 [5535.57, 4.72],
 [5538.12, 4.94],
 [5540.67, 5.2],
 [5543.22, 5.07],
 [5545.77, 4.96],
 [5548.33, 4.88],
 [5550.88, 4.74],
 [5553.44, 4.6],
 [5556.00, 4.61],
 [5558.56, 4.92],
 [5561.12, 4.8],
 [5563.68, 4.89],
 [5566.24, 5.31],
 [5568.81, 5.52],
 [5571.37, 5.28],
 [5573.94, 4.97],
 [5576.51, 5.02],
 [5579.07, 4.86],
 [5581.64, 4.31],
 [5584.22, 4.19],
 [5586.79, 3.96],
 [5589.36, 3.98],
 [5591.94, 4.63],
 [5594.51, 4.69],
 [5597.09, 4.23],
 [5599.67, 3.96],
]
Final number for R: 1.2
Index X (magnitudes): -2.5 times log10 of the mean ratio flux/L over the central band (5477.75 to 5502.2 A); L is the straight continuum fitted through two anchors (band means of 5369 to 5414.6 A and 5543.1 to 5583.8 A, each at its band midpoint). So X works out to 0.03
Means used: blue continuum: 4.22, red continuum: 4.9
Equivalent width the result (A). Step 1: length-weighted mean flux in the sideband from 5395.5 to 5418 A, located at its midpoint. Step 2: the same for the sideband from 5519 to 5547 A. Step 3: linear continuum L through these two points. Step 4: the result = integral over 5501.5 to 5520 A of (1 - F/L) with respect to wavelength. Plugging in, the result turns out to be 2.3 A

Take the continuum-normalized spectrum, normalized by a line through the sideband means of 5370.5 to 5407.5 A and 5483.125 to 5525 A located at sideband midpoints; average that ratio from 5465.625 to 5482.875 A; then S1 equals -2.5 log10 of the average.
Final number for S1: -0.08 mag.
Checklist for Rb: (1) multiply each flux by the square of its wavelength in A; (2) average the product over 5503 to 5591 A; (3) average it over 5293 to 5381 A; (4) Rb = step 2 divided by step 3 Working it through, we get 1.2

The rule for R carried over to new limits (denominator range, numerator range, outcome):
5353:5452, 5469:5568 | 1.15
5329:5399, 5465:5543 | 1.17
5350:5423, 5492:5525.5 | 1.09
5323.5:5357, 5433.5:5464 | 1.14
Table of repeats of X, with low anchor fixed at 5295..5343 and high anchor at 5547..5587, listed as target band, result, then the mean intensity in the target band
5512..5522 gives 0.12 mag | 4.17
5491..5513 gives 0.07 mag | 4.32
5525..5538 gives -0.06 mag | 4.96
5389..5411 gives 0.02 mag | 4.24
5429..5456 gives 0.02 mag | 4.37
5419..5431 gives 0.03 mag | 4.25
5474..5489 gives -0.03 mag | 4.69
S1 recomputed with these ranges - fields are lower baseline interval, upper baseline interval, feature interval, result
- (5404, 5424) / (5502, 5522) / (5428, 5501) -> -0.05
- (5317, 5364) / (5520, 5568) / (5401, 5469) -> 0.03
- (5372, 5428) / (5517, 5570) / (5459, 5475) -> -0.03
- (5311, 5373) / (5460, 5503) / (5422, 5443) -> 0.05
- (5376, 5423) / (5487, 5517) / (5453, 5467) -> -0.10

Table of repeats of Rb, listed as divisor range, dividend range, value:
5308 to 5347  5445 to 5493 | 1.17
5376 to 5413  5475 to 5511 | 1.12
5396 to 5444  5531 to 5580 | 1.23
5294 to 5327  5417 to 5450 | 1.13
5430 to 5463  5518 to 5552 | 1.14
